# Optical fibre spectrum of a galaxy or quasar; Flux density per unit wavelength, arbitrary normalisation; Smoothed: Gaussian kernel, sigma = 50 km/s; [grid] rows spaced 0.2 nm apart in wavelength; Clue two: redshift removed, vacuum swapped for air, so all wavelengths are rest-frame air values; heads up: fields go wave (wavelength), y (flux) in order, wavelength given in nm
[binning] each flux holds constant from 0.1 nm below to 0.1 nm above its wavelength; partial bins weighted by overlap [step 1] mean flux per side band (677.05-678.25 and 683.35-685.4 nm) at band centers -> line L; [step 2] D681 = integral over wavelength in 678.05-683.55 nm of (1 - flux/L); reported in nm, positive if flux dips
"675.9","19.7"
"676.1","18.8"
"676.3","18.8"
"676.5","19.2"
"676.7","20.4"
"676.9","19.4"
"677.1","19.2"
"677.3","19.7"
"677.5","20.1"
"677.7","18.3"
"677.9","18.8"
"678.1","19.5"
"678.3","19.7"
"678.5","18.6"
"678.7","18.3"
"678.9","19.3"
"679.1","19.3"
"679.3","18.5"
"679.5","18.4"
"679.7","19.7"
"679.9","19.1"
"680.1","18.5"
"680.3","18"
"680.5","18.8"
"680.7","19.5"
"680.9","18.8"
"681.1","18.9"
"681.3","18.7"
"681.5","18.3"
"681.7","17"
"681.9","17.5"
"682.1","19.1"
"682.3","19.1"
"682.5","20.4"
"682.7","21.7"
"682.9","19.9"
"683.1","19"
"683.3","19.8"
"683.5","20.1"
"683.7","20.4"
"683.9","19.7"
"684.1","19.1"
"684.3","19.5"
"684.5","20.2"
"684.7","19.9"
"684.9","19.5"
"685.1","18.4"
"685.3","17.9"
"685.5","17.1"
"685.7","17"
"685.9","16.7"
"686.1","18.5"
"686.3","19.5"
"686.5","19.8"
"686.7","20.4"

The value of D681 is 0.10 nm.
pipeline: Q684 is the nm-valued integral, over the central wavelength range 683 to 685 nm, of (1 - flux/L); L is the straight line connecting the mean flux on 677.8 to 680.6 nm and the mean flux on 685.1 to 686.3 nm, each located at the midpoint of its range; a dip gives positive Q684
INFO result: -0.19 nm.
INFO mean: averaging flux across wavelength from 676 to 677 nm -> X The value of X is 19.3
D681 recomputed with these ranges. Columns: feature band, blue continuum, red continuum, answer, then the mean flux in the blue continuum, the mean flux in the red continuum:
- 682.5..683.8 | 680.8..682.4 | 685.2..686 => -0.16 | 18.4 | 17.2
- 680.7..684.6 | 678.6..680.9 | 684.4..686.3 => -0.15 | 18.9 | 18.4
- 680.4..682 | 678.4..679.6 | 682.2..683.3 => 0.08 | 18.7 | 20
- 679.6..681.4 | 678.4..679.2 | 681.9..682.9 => 0.04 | 18.9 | 19.8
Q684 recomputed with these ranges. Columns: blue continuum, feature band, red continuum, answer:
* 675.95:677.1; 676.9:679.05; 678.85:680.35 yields -0.01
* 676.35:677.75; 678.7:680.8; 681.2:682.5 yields 0.00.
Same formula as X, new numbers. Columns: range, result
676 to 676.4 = 18.8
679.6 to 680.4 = 18.8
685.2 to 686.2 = 17.4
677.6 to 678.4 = 19.1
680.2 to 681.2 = 18.8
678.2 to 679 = 19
